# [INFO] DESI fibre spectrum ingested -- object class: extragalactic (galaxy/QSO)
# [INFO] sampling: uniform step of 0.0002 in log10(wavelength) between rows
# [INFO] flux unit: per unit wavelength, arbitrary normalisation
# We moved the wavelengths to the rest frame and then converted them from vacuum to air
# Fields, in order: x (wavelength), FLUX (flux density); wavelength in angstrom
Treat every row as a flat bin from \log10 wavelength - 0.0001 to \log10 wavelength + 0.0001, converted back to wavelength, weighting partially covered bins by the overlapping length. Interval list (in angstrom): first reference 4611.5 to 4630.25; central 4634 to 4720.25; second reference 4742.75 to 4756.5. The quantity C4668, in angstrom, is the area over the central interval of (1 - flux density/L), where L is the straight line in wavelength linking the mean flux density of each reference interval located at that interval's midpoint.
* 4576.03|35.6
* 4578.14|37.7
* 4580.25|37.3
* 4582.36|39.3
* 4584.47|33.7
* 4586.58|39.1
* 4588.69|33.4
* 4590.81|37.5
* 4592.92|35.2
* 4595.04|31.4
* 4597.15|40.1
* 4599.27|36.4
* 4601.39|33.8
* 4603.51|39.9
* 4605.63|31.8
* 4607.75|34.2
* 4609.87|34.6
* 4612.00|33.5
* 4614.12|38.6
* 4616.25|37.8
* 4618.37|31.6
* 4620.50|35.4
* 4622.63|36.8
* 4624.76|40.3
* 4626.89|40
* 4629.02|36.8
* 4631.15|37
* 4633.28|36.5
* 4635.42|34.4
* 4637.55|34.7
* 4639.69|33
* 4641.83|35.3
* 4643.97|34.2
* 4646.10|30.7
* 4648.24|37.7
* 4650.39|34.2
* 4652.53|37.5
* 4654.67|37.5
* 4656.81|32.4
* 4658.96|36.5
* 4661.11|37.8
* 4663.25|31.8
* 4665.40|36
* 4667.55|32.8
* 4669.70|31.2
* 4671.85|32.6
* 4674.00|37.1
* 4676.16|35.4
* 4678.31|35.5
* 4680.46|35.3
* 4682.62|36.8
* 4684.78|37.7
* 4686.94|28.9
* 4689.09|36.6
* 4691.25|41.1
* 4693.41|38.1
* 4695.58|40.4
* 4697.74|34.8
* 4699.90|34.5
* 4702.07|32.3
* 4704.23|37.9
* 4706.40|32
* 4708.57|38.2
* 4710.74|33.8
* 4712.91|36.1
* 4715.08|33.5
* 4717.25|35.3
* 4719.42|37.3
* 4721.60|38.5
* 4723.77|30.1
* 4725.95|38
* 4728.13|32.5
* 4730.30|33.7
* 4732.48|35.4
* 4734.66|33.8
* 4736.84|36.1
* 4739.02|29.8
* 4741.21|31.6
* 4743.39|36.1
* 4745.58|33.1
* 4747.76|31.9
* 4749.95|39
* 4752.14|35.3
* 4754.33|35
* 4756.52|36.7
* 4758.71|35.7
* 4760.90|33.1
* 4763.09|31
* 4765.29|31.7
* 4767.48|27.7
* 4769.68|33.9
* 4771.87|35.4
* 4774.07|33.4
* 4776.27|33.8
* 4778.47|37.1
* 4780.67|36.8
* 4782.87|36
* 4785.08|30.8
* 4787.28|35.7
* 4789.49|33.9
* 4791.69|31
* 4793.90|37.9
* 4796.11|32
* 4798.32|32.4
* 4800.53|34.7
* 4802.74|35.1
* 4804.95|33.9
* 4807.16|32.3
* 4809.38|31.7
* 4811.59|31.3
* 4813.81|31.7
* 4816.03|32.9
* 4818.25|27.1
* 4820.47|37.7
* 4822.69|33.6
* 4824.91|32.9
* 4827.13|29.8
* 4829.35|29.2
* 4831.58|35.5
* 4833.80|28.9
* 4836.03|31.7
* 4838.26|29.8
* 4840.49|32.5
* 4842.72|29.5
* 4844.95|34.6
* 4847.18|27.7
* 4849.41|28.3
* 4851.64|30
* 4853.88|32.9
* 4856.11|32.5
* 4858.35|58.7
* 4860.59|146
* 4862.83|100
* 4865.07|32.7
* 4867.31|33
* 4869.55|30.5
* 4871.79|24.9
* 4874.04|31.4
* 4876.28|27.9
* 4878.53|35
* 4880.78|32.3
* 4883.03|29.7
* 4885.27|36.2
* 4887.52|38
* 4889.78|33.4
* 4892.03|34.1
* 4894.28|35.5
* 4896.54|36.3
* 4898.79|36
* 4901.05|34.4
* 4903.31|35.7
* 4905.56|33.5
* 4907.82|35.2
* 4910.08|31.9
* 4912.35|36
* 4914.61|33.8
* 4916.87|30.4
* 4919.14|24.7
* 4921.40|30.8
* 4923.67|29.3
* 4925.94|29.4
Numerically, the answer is 2.1 angstrom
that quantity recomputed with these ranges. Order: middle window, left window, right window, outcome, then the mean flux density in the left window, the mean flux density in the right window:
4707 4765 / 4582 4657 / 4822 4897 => 3.7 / 35.7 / 38.1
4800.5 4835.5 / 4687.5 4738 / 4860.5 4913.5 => 4.8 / 35.6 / 38.7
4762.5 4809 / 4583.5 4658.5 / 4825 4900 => 4.7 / 35.6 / 38.2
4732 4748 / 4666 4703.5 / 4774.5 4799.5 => 0.6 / 35.4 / 34.3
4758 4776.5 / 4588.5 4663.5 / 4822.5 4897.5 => 2.2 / 35.6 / 38.2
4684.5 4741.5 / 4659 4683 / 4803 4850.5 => -2.0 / 34.8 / 31.6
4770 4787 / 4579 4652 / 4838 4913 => 1.3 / 35.8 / 38.8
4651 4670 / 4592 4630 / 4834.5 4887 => 1.0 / 36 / 40.2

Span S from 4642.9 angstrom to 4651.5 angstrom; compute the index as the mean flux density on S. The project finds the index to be 34.2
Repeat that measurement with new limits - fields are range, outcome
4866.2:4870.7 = 31.7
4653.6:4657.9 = 35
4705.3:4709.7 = 35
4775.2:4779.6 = 35.5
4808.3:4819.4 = 31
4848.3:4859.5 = 36.8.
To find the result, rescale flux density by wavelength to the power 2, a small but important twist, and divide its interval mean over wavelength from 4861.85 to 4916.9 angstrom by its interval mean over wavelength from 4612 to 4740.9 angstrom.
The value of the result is 1.11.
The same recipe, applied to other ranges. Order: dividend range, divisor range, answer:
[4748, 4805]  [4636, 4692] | 1.02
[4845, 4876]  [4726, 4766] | 1.41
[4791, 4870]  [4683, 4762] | 1.13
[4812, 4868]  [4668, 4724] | 1.20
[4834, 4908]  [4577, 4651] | 1.20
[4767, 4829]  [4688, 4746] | 0.98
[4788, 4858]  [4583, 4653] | 0.99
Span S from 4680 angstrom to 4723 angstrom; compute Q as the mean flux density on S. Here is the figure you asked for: 35.9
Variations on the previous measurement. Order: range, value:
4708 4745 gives 34.6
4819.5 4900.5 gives 38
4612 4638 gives 36.6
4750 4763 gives 35.2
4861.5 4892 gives 37.9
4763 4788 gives 33.7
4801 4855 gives 31.7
